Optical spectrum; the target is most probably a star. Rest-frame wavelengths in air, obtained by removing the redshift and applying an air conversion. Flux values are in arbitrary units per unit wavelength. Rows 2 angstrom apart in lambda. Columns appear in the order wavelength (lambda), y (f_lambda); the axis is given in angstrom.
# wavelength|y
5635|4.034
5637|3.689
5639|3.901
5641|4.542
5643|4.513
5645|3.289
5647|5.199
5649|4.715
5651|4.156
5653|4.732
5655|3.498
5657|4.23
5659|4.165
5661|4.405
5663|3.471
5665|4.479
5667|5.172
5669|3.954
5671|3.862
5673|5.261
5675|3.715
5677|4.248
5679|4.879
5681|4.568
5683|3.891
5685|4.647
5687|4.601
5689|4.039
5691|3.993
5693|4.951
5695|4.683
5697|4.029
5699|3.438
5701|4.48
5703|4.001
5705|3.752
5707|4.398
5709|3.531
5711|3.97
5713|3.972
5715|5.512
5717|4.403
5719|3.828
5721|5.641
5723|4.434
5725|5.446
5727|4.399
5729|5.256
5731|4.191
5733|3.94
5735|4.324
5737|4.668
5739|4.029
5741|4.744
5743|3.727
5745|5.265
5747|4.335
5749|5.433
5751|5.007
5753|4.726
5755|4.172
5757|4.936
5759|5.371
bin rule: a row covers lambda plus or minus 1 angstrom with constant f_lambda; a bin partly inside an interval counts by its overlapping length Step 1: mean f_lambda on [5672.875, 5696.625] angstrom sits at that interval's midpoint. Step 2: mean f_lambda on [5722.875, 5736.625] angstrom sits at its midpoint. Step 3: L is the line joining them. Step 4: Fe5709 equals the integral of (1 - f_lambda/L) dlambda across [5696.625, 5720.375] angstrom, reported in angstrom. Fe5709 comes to 1.9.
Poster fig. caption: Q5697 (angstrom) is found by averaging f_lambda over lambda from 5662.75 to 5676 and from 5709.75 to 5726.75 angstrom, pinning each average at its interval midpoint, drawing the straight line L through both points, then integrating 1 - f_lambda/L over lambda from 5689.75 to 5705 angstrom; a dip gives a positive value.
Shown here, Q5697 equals 1.02 angstrom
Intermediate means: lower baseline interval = 4.32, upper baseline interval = 4.62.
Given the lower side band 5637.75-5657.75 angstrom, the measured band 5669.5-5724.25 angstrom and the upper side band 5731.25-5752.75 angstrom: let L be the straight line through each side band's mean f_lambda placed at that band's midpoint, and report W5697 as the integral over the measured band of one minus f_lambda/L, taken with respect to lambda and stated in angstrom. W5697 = 1.07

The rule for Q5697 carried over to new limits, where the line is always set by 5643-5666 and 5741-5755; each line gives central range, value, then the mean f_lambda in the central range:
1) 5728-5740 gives 0.6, 4.4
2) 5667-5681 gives -0.2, 4.4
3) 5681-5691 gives 0.2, 4.29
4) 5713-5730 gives -0.9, 4.81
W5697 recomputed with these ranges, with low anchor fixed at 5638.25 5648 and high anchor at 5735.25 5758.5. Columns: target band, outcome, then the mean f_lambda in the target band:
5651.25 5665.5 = 0.7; 4.13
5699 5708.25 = 0.9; 4.06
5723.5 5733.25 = -0.2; 4.69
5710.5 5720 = 0.4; 4.36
